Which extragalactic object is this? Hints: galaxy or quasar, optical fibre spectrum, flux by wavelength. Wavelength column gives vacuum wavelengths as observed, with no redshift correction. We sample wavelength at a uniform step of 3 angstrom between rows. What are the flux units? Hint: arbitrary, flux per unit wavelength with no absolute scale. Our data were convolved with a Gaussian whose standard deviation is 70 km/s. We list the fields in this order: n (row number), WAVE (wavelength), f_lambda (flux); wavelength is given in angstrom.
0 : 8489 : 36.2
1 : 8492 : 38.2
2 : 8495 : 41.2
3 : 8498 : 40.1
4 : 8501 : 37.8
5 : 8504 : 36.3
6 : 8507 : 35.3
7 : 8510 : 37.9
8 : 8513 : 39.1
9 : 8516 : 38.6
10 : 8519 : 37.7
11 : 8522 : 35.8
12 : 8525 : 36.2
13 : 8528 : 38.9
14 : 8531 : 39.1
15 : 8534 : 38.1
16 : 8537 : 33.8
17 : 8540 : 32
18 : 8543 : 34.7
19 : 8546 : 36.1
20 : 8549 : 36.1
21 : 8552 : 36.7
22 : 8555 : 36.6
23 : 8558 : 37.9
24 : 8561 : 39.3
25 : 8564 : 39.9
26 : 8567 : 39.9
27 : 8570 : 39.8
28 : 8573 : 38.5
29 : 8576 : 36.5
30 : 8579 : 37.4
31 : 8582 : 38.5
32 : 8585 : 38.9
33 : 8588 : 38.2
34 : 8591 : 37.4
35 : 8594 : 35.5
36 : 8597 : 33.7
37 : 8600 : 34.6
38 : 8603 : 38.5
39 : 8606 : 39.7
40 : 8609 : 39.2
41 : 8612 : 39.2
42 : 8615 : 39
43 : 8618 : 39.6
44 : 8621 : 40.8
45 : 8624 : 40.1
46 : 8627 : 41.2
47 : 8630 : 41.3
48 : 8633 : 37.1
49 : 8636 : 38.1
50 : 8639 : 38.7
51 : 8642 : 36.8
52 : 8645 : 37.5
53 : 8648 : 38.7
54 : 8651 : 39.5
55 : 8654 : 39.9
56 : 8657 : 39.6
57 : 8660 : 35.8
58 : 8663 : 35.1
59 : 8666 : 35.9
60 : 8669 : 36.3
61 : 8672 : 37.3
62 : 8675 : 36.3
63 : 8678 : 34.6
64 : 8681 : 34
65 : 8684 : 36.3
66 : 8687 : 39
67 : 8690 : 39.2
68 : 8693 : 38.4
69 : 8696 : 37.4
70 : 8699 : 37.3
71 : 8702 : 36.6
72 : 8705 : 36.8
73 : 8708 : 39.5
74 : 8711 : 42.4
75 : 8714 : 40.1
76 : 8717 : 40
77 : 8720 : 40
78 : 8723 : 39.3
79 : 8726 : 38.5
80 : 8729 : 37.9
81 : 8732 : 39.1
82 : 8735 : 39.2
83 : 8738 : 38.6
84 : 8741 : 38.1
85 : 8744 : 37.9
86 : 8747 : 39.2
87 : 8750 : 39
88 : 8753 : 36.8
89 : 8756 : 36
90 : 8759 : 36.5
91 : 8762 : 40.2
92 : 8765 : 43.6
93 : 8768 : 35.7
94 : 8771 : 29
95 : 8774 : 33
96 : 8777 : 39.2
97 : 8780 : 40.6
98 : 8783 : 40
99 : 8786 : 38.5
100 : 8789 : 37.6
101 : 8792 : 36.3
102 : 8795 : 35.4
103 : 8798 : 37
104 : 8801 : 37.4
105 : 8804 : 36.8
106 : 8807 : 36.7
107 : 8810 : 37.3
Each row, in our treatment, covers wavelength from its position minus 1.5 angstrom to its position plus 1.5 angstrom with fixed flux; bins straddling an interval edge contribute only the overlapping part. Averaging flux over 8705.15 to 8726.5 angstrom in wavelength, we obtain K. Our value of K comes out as 39.8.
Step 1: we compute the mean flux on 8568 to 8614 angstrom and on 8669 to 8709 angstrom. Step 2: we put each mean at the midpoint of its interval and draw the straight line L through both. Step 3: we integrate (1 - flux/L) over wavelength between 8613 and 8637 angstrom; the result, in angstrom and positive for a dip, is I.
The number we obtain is -1.4 angstrom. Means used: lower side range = 37.7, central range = 39.7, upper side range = 37.1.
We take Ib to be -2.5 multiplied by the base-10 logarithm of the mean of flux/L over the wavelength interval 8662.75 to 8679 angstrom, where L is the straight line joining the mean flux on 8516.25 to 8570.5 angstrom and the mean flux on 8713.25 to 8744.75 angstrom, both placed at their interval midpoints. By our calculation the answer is 0.069 mag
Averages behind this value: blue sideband 37.1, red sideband 39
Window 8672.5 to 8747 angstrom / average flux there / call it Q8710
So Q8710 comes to 38.2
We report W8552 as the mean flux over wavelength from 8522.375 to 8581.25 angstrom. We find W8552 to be 37.2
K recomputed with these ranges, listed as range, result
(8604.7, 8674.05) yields 38.5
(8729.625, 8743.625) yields 38.6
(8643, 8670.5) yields 37.6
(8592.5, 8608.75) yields 36.6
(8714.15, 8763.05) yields 38.5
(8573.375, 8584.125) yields 37.7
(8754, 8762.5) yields 37.2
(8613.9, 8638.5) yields 39.6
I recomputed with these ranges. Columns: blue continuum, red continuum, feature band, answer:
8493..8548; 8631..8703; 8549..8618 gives -1.3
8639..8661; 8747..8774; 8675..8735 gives -0.9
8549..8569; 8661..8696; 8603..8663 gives -2.7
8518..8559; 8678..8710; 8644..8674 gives -0.3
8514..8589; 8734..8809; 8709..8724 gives -1.1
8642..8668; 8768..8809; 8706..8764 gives -2.8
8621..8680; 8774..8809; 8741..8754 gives -0.2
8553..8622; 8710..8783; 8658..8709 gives 1.9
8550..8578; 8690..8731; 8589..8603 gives 1.0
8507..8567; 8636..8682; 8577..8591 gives -0.4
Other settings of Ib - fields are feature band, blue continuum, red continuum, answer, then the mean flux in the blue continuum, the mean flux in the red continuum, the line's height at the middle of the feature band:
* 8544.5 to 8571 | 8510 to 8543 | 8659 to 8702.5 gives -0.03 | 36.9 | 36.6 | 36.8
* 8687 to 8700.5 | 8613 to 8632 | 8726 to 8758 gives 0.02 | 40.2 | 38.2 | 39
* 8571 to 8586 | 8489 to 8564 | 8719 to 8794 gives -0.02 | 37.3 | 38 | 37.4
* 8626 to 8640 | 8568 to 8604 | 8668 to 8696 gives -0.06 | 37.3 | 36.9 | 37.1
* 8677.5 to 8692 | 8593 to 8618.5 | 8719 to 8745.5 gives 0.04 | 37.6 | 38.7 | 38.3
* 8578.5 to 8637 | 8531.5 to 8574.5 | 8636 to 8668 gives -0.03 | 37.1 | 37.7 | 37.5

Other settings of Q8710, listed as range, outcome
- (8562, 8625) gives 38.3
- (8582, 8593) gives 38.1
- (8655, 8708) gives 36.9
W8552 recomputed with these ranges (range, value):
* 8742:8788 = 37.7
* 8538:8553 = 35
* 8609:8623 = 39.6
